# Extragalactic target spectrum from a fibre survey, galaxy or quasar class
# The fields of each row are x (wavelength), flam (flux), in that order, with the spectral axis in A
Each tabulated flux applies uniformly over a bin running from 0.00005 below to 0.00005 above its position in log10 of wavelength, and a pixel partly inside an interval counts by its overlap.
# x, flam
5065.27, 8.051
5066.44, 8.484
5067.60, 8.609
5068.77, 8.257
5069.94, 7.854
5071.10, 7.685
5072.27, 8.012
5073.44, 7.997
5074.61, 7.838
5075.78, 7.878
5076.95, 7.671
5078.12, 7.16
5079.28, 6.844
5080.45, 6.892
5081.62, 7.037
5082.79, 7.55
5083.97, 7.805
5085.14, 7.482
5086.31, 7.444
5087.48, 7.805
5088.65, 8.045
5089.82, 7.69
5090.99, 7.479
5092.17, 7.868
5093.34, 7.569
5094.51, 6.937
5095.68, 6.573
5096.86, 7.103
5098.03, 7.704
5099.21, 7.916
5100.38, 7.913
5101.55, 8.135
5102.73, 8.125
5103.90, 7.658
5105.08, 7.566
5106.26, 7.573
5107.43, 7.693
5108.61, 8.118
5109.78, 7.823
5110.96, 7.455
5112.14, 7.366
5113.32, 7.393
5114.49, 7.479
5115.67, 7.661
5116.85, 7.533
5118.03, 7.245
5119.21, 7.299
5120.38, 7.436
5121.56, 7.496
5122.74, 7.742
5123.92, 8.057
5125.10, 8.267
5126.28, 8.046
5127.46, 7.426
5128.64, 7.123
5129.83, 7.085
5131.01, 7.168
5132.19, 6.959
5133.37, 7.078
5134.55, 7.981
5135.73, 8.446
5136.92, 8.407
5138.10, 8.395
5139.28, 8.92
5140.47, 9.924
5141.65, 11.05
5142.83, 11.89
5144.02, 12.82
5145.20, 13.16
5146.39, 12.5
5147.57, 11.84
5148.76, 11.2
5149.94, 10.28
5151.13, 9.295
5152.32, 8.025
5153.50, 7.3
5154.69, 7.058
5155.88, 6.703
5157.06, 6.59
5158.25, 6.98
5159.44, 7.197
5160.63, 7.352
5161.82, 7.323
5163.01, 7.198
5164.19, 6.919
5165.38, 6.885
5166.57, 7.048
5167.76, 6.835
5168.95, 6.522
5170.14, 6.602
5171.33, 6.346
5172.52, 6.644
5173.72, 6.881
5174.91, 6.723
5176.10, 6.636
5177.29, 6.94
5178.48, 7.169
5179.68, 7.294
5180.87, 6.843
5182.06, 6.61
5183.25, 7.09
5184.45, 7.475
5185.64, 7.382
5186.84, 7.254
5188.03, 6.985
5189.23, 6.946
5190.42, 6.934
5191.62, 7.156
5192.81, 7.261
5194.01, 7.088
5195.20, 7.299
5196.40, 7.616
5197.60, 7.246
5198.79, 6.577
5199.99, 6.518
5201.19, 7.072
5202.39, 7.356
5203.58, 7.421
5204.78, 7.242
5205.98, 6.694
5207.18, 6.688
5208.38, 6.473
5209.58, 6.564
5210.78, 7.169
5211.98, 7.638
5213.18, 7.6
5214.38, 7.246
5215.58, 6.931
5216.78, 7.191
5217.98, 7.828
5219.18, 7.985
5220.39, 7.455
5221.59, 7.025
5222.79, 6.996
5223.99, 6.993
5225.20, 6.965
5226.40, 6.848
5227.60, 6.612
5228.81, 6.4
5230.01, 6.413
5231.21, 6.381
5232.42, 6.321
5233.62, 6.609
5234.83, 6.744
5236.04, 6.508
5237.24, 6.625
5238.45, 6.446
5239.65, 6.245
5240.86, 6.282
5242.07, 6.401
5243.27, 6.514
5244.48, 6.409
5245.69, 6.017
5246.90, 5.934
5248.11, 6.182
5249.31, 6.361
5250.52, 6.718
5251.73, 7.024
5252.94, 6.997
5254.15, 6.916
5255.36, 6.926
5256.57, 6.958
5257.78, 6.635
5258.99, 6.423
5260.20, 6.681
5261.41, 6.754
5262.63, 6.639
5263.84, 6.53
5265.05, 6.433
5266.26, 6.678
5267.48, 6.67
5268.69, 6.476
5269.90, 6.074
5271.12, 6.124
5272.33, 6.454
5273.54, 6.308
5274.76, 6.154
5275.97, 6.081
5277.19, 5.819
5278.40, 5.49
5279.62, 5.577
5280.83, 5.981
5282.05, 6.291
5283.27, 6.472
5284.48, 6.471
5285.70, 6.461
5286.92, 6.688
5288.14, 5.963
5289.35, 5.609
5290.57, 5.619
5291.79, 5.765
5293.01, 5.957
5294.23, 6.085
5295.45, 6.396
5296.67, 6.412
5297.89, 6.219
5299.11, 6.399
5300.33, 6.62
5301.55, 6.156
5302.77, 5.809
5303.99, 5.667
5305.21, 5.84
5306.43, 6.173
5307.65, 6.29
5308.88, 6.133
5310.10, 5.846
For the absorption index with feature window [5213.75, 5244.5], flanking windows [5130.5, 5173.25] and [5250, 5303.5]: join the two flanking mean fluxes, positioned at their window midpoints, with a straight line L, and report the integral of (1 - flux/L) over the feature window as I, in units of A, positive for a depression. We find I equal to 1.5 A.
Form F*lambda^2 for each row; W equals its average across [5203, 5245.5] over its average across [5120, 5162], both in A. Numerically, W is 0.8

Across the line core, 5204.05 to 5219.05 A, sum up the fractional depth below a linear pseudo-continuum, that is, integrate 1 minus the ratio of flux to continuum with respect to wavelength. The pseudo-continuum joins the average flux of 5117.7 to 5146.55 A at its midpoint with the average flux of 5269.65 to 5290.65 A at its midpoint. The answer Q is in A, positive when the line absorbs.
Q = 0.3 A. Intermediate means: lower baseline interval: 8.68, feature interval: 7.14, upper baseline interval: 6.1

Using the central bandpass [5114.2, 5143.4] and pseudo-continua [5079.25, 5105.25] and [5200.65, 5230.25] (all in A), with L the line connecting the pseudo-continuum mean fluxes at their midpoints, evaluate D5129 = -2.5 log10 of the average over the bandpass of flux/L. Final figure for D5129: -0.097 mag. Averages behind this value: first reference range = 7.54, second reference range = 7.08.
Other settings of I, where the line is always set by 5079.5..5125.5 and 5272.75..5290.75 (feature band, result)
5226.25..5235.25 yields -0.02 A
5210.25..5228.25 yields -1.71 A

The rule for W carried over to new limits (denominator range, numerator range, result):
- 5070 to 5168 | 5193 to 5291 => 0.87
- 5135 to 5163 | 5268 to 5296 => 0.70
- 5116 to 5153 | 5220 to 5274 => 0.77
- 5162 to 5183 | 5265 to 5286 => 0.94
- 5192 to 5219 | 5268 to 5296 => 0.88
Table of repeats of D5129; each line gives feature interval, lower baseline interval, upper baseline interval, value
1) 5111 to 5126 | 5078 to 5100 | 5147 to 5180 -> -0.020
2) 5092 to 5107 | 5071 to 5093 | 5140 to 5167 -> 0.048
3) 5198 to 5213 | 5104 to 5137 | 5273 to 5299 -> -0.024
